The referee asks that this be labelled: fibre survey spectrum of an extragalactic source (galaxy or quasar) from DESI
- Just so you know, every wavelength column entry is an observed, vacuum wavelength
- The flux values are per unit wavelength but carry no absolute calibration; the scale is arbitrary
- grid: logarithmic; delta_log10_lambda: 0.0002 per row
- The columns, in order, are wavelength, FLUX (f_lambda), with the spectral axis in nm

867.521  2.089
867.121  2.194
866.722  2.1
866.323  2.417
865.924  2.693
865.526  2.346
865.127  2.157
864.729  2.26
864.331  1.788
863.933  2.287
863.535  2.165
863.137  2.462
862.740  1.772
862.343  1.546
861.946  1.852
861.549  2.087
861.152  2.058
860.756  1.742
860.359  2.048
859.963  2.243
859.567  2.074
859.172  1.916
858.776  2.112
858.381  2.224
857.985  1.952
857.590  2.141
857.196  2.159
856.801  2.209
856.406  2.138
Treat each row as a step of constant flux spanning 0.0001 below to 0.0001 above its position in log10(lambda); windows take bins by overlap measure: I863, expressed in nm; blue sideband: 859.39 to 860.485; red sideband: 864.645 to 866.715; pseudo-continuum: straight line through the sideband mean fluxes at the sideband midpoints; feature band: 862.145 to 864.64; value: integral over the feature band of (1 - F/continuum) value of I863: 0.28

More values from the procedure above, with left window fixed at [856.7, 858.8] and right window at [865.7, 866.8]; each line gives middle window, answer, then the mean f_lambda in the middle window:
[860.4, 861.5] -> 0.15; 1.95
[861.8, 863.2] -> 0.27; 1.86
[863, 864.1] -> 0.02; 2.29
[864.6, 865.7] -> 0.07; 2.25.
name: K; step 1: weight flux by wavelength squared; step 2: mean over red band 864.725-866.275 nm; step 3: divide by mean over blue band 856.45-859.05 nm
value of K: 1.1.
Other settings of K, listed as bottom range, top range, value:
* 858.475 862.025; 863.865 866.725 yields 1.13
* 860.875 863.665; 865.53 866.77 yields 1.24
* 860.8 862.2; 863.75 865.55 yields 1.11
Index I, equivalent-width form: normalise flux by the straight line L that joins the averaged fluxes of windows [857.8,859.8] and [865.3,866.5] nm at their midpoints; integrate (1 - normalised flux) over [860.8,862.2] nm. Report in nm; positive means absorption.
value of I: 0.17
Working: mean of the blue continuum 2.06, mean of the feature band 1.95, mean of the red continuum 2.48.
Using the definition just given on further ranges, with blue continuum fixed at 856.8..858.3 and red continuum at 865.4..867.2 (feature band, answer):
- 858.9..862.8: 0.461 nm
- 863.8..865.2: 0.120 nm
